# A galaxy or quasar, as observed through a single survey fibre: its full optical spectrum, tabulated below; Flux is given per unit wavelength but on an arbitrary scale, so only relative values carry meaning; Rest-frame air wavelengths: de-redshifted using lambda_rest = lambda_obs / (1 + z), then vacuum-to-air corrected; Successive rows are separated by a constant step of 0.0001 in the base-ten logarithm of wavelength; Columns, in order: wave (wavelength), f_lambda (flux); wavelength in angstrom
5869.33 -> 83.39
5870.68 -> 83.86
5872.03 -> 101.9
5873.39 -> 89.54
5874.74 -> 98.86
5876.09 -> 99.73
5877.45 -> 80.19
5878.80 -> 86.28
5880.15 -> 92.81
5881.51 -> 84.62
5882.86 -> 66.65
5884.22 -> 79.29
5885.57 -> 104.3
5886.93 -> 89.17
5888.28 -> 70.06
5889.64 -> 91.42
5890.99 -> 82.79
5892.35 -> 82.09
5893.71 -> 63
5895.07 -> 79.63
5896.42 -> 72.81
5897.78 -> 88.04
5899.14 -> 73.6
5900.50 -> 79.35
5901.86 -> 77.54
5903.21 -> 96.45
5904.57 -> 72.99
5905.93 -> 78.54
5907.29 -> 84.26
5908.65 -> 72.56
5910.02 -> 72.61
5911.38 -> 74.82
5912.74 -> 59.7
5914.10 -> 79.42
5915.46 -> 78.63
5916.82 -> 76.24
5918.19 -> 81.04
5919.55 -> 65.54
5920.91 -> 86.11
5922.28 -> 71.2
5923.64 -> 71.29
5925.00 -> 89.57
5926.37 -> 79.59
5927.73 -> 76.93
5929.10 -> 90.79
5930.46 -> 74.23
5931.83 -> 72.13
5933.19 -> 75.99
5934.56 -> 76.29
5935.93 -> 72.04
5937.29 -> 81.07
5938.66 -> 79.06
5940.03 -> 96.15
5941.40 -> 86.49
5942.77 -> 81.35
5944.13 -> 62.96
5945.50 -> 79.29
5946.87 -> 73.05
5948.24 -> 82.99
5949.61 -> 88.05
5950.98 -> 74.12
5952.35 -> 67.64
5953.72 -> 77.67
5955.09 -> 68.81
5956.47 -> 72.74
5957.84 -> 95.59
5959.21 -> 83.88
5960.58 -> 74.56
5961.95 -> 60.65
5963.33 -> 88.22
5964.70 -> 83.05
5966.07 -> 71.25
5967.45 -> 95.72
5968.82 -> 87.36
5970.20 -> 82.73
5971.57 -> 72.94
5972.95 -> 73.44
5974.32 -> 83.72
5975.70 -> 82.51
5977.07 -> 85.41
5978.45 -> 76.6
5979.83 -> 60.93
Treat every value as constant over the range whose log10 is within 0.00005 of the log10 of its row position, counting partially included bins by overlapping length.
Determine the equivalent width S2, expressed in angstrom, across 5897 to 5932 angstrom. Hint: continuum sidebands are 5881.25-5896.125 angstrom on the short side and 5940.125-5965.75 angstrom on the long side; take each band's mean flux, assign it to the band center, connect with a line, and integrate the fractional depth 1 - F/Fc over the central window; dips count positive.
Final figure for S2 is 0.8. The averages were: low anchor 80.9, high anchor 78.2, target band 77.9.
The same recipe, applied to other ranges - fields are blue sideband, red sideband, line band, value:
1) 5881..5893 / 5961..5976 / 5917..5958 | 1.6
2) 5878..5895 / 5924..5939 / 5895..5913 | 0.8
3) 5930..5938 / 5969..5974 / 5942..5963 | 0.1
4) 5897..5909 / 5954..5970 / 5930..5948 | 0.5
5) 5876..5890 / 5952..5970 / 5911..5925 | 1.3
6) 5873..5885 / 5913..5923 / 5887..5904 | 0.4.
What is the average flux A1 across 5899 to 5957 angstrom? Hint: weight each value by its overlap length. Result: 77.5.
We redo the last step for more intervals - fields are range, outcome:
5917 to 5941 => 78.8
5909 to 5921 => 74.3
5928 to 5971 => 79.2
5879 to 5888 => 85.5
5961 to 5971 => 81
